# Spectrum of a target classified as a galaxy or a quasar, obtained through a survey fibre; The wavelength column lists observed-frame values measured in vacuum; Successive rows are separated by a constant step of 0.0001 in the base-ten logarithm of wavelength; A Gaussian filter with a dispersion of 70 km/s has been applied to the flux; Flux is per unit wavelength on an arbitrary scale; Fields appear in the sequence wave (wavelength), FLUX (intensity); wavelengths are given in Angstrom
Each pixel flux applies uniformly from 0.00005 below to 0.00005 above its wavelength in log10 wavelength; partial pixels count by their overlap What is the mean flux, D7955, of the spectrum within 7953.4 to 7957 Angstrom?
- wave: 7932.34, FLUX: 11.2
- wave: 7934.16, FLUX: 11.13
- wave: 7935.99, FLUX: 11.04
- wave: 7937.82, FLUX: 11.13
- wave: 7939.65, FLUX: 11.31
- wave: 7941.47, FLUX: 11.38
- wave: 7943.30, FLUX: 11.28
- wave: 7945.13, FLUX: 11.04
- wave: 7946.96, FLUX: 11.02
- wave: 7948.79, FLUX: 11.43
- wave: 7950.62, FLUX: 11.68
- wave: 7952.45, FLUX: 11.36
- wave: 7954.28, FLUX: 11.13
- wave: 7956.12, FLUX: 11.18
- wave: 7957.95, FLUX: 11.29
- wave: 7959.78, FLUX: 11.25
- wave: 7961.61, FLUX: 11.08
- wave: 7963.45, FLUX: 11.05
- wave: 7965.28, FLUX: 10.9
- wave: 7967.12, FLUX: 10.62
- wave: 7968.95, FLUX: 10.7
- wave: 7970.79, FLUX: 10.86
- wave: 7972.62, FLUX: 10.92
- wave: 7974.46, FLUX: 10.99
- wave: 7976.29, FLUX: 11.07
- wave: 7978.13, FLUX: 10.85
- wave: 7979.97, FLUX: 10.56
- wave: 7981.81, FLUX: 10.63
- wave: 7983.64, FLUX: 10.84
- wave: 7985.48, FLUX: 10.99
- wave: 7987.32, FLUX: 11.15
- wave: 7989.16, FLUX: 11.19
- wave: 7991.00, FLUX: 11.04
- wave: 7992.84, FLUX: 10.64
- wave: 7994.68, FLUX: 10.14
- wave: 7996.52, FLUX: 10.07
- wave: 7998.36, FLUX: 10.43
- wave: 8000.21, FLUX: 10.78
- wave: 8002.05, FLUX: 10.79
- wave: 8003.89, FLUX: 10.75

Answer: 11.1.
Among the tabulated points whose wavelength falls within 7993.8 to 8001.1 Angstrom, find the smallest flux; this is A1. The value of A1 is 10.07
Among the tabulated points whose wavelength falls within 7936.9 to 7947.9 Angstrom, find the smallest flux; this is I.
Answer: 11.02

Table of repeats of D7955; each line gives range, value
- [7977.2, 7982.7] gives 10.7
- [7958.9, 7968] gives 11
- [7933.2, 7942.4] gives 11.2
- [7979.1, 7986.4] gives 10.8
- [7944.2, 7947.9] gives 11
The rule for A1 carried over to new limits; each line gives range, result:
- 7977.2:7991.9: 10.56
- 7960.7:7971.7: 10.62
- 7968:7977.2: 10.7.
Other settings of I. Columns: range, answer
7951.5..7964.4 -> 11.05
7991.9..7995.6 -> 10.14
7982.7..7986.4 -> 10.84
